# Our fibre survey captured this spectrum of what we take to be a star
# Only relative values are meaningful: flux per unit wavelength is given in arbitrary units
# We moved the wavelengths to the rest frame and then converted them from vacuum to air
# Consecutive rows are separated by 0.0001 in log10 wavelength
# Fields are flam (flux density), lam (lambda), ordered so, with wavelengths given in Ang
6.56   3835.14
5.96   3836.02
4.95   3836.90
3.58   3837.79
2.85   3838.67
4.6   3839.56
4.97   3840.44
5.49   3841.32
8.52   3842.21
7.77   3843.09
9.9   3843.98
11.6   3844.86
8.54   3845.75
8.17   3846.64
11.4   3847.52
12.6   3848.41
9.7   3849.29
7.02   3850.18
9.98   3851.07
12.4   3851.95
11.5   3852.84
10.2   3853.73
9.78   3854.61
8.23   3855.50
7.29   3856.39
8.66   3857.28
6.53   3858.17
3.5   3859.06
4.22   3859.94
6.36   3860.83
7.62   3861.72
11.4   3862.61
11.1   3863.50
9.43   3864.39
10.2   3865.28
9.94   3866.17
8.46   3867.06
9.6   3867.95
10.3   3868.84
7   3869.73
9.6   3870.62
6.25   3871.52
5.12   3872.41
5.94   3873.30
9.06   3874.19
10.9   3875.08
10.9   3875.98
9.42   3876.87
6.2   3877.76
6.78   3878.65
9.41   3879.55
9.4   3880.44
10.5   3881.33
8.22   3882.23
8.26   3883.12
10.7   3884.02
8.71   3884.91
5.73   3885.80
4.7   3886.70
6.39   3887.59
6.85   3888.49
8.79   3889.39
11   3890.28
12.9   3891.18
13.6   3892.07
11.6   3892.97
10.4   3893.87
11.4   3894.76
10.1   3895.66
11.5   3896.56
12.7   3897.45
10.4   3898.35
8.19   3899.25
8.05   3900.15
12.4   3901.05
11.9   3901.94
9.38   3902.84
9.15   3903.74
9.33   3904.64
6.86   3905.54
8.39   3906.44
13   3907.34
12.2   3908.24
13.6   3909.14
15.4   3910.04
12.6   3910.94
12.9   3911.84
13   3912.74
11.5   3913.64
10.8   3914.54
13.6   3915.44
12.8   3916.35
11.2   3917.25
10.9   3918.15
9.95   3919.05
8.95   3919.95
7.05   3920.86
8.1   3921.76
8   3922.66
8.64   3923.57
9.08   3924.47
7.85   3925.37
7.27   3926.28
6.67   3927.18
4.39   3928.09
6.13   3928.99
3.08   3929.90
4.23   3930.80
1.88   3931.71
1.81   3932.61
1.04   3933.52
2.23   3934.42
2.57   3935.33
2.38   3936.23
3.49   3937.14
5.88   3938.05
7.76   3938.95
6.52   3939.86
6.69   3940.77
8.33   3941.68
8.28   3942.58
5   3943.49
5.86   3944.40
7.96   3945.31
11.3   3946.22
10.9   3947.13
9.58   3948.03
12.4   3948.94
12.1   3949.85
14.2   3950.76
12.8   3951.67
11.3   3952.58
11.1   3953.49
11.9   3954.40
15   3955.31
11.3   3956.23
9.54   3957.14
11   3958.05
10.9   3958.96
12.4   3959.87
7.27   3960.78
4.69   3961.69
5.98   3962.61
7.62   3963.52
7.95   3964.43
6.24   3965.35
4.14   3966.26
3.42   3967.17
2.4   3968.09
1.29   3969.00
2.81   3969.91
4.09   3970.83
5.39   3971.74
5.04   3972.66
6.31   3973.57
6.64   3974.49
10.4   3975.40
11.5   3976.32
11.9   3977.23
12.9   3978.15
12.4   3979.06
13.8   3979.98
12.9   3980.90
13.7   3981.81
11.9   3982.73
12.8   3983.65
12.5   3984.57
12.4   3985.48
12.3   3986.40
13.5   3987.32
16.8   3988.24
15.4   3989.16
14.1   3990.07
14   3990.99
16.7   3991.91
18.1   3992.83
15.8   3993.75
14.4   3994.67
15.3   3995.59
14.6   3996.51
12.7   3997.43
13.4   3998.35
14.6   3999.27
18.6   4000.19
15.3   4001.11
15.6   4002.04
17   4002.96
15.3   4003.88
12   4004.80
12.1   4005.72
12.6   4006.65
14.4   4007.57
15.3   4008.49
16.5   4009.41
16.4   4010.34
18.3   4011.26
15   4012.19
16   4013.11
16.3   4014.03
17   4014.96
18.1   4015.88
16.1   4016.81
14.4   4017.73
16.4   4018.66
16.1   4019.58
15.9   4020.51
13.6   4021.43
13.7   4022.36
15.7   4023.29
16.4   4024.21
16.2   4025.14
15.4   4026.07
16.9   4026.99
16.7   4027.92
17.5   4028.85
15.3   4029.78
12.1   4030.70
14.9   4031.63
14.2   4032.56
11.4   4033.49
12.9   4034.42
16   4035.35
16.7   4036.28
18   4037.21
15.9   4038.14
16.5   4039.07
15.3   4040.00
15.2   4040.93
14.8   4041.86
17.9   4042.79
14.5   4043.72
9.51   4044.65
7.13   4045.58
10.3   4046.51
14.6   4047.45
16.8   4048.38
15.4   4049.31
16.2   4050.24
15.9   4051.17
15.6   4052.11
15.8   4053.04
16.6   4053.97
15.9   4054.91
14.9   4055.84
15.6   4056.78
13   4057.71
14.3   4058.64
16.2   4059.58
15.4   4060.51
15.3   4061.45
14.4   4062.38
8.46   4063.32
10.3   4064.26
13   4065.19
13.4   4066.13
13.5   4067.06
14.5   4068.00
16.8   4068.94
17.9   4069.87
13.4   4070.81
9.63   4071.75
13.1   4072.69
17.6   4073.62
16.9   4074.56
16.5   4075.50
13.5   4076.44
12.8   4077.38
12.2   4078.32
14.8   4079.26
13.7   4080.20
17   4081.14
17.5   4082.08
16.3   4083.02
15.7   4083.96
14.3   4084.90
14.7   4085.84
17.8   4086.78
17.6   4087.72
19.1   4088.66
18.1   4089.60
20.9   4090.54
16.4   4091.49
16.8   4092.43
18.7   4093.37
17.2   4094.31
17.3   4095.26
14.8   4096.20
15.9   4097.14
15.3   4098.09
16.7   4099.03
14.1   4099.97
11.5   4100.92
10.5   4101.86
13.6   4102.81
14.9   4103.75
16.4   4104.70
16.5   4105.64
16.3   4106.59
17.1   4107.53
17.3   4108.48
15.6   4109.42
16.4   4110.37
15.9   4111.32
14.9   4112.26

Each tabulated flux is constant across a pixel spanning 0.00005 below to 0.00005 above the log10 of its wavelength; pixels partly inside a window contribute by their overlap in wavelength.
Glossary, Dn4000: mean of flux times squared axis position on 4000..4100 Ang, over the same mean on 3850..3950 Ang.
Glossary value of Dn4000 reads 1.9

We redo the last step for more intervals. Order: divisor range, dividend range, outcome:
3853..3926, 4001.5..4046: 1.71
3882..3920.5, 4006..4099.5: 1.57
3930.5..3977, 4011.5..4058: 2.15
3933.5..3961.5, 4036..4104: 1.82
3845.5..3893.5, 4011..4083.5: 1.84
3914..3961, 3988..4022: 1.92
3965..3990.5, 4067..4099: 1.74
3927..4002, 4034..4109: 1.67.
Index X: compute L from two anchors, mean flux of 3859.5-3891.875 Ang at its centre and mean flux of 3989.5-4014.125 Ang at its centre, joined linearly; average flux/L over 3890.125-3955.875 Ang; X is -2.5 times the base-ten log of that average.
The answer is 0.18 mag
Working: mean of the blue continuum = 8.58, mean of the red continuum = 15.2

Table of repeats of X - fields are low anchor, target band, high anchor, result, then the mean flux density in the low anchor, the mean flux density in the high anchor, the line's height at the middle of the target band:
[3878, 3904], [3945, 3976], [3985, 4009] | 0.45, 9.6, 14.7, 13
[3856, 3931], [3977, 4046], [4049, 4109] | -0.14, 9.21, 15.3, 13.1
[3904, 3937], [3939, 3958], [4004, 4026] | 0.04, 8.27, 15.4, 10.4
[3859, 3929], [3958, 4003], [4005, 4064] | 0.18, 9.45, 15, 12.9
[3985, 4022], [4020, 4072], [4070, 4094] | 0.06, 15.2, 15.8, 15.6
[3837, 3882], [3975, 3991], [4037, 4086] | -0.07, 8.37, 14.6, 12.2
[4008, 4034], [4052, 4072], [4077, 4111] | 0.11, 15.6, 15.9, 15.8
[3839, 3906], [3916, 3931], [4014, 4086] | 0.32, 8.96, 14.9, 10.7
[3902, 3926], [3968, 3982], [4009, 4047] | 0.48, 10.5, 15.2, 13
